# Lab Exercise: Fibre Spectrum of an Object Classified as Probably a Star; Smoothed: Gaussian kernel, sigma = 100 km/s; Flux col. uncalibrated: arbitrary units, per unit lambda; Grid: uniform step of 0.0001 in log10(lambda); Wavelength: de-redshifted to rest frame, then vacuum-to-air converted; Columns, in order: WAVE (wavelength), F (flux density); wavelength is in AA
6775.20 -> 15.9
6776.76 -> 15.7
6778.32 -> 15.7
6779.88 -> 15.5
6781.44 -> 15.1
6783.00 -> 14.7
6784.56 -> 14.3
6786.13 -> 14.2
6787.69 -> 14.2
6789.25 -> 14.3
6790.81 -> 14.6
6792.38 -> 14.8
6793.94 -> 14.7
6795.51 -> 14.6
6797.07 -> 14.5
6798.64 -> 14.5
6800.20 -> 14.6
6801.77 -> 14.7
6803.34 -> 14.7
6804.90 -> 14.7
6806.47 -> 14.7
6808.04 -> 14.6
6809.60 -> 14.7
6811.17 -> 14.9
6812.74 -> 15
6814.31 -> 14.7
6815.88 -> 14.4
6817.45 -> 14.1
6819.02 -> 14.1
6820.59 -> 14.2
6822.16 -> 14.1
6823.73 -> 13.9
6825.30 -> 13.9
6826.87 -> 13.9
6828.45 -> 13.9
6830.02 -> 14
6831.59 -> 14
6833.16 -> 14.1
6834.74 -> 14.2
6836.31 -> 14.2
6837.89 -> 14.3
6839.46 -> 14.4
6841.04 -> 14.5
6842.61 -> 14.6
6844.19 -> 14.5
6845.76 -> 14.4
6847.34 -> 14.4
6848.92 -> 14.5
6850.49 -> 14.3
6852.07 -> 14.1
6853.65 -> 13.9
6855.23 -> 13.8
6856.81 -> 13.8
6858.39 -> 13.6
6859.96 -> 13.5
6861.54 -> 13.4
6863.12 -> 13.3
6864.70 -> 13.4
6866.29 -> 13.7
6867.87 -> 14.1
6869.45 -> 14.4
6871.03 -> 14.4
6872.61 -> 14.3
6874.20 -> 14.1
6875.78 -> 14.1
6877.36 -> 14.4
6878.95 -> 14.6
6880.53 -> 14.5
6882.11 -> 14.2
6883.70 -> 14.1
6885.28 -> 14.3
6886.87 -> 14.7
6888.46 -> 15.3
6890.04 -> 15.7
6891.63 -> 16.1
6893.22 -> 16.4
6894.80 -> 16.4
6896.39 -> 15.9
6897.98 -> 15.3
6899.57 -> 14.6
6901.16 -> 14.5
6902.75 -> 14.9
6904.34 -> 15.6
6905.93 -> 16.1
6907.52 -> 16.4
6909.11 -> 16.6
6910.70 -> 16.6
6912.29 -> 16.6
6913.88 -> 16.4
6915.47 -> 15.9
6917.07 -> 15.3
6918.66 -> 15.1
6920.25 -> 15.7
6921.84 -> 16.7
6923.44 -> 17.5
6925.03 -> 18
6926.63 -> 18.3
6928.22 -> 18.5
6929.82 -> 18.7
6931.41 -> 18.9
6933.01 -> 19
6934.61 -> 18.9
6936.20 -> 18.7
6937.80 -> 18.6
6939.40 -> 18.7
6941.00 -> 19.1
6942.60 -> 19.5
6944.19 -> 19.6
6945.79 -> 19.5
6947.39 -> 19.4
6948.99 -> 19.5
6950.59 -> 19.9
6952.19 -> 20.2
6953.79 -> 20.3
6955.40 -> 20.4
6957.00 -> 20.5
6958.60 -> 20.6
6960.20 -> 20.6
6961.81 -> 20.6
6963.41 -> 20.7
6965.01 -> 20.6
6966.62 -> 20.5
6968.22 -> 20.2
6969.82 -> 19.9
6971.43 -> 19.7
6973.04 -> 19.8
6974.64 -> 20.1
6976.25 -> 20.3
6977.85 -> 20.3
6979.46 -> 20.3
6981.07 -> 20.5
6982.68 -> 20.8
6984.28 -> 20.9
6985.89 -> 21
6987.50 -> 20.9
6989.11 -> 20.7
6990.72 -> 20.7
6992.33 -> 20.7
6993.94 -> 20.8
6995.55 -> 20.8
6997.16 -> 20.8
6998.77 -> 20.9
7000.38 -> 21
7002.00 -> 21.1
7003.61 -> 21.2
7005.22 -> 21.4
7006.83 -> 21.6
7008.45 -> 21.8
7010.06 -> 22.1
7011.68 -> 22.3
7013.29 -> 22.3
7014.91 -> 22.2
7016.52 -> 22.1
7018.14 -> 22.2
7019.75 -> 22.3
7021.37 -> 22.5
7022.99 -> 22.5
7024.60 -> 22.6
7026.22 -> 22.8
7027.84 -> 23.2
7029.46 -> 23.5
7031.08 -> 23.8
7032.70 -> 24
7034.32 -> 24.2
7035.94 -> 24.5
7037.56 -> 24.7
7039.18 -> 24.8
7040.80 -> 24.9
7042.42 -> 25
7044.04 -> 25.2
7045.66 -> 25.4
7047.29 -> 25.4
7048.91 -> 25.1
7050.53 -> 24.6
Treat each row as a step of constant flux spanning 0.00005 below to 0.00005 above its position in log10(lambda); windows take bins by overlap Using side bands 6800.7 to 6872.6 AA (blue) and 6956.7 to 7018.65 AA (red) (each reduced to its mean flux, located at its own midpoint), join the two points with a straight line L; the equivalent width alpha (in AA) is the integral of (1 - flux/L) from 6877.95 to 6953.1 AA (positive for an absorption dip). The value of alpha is 3.5 AA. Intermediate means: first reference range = 14.2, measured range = 16.9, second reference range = 20.9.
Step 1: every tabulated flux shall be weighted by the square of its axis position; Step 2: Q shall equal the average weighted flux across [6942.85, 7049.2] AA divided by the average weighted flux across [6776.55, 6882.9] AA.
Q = 1.6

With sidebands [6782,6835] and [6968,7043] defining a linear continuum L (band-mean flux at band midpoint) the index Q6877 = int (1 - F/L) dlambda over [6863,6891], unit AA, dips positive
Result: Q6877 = 4.36 AA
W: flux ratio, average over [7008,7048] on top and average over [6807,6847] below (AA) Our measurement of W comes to 1.6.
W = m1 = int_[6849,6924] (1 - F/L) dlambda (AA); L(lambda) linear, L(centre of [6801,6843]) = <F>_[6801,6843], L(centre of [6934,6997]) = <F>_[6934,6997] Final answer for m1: 8.9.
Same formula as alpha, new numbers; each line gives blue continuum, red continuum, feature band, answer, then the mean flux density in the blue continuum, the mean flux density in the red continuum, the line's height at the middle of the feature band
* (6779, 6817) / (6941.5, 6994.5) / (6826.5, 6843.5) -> 1.8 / 14.7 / 20.3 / 15.9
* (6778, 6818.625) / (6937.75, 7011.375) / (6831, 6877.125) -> 6.7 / 14.7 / 20.4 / 16.5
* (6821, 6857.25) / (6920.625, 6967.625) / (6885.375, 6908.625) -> 2.0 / 14.2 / 19.4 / 17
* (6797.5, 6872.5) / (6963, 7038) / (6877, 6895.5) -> 1.6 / 14.2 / 21.6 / 16.5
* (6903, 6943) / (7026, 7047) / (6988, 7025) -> 1.6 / 17.4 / 24.4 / 22.5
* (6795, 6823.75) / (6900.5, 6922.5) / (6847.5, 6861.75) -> 1.1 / 14.5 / 15.9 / 15.1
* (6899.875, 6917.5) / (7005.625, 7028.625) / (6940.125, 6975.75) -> -2.4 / 15.9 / 22.3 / 18.8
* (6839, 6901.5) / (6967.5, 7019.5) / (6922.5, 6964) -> -2.3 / 14.5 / 21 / 18.3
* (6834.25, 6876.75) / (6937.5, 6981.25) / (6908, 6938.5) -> 1.0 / 14.1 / 20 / 17.9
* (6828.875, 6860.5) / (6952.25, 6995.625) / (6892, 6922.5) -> 2.4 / 14.2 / 20.5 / 17.2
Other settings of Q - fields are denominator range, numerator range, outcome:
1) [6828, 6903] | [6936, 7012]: 1.46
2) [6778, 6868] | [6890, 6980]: 1.32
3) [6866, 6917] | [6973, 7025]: 1.45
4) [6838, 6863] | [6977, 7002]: 1.53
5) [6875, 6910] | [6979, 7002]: 1.40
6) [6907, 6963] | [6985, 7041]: 1.23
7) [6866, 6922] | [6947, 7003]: 1.38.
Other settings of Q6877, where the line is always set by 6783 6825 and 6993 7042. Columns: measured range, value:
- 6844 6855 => 1.3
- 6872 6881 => 1.5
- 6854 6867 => 2.4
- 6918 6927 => 1.0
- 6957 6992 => 0.7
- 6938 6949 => 0.3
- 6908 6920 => 1.6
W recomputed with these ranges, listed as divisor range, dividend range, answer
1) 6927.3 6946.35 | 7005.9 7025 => 1.17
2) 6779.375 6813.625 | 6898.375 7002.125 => 1.29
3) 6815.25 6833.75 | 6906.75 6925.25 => 1.16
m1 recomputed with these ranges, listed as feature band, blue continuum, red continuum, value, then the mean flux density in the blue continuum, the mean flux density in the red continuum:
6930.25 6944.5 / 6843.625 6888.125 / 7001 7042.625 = -0.67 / 14.1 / 22.9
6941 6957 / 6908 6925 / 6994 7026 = -1.39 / 16.3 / 21.8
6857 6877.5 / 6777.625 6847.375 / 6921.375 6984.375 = 3.23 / 14.5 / 19.6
